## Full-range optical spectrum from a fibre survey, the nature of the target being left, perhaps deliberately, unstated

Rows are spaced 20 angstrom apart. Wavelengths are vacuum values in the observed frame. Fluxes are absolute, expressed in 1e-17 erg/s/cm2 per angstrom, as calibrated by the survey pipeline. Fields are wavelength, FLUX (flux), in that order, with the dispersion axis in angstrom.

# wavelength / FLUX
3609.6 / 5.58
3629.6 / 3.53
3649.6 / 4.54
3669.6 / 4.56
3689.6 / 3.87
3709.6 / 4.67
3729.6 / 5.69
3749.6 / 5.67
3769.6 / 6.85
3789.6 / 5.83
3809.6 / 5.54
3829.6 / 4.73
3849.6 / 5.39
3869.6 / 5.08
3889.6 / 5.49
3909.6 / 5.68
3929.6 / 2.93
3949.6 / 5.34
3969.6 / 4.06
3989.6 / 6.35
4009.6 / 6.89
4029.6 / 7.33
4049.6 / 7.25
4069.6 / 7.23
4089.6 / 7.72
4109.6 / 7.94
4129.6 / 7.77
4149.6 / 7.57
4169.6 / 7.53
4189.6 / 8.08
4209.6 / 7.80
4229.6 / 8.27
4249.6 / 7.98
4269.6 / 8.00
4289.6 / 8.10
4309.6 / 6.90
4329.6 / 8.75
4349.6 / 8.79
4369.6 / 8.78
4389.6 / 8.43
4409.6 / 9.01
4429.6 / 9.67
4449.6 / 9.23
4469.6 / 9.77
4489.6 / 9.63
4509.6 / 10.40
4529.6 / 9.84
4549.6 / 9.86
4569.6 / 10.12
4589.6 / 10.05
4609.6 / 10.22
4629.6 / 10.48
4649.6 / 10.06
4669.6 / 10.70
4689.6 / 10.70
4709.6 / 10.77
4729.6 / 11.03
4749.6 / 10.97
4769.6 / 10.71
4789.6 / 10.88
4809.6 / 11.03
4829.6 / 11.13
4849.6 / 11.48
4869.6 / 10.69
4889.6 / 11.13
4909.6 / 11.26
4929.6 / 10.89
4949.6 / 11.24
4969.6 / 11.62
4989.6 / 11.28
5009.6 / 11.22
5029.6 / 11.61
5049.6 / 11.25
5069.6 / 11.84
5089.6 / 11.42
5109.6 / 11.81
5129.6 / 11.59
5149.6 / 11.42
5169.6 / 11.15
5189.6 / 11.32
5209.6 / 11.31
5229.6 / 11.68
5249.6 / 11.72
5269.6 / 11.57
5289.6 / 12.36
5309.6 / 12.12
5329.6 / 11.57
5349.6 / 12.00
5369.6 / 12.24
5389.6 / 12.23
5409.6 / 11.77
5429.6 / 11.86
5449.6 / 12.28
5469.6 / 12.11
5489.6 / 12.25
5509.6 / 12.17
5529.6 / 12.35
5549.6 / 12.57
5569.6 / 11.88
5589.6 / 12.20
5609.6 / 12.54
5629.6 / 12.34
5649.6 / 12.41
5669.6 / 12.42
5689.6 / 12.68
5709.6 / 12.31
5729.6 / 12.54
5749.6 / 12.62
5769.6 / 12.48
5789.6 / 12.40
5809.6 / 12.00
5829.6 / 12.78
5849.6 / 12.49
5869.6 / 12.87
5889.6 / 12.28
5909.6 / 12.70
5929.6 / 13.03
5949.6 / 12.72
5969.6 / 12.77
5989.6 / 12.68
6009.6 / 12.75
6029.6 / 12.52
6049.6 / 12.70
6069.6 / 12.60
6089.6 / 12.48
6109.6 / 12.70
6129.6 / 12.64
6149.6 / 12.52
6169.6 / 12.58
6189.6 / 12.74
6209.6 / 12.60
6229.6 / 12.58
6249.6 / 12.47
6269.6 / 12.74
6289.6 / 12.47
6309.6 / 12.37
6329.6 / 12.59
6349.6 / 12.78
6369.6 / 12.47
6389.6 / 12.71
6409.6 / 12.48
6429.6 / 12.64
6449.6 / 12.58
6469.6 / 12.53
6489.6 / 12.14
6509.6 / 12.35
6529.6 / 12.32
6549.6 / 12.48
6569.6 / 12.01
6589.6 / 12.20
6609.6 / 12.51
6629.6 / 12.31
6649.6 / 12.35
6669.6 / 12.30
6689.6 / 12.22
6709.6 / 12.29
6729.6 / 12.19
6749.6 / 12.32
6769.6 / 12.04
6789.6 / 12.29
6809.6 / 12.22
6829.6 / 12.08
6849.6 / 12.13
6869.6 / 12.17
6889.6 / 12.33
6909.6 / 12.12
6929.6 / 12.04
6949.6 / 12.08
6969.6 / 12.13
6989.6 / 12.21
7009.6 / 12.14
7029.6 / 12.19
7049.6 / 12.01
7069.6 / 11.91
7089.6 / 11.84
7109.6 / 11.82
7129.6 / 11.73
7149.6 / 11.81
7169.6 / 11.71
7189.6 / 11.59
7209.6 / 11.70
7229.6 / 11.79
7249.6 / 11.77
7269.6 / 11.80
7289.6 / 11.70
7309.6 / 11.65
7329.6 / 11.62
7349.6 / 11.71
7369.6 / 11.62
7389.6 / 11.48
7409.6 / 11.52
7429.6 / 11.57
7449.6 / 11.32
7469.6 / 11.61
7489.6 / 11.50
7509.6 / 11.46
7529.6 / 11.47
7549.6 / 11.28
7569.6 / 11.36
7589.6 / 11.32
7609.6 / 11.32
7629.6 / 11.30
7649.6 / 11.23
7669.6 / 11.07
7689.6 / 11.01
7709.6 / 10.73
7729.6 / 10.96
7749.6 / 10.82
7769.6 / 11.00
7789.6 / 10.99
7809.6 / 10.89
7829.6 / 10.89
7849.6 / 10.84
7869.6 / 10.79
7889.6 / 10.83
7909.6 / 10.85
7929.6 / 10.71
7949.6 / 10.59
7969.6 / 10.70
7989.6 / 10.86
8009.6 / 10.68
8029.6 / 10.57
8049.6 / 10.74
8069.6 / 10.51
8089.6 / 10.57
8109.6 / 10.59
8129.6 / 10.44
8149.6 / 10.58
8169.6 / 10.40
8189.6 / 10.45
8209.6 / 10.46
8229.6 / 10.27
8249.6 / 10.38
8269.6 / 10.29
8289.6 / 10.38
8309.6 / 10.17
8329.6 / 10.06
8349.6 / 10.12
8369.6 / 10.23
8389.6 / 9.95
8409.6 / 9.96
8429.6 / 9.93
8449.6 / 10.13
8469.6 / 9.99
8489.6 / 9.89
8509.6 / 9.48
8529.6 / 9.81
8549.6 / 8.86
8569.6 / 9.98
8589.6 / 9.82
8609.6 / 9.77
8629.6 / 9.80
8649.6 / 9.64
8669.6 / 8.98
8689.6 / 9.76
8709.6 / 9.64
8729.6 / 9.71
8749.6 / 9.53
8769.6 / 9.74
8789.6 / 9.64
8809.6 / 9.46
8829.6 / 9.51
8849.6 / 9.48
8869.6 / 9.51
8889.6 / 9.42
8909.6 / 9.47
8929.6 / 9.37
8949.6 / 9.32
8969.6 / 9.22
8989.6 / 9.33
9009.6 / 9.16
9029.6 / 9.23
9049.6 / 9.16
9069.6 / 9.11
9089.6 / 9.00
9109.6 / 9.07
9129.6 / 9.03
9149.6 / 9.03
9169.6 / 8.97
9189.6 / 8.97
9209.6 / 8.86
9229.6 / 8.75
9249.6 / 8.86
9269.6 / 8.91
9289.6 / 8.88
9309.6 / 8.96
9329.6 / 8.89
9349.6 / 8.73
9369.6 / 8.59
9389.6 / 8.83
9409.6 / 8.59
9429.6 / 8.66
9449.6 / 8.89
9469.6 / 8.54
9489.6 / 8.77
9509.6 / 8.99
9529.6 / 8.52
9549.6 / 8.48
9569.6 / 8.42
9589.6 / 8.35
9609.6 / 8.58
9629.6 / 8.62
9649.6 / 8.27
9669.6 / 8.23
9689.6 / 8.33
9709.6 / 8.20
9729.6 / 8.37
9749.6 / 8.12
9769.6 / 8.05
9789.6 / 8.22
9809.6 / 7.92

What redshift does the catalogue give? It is 0.000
